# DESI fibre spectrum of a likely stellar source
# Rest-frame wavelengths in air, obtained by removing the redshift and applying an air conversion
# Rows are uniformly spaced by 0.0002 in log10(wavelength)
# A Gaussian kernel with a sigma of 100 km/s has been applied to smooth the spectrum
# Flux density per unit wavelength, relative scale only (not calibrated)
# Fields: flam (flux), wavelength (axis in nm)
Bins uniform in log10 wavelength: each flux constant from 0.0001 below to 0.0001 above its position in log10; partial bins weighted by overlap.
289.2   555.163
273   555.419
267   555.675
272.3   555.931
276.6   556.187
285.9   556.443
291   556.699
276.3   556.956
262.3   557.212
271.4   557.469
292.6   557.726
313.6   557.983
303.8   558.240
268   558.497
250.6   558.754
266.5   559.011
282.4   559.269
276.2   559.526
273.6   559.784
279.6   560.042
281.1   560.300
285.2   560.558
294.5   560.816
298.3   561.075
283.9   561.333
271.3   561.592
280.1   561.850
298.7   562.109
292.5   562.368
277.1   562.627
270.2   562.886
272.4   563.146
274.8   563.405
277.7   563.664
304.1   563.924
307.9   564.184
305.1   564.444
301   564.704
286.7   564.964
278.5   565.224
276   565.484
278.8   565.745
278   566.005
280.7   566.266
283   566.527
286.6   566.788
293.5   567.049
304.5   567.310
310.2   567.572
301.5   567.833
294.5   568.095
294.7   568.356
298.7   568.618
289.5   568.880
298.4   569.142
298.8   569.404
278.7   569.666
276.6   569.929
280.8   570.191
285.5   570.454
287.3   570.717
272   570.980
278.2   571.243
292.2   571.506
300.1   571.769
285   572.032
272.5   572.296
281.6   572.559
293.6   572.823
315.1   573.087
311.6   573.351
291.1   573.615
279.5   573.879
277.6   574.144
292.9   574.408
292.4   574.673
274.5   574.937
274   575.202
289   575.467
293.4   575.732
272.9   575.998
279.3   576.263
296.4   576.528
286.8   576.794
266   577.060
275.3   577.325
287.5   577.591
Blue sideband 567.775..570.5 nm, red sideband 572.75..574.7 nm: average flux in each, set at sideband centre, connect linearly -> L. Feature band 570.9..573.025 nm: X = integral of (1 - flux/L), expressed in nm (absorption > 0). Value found 0.05 nm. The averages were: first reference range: 291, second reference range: 294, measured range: 286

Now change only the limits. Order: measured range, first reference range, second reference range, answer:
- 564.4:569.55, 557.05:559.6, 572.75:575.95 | -0.125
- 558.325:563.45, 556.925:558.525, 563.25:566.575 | 0.127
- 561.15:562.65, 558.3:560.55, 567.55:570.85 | -0.035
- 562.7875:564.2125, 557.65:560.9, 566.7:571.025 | 0.015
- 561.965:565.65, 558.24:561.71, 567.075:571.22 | -0.043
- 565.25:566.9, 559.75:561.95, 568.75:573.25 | 0.031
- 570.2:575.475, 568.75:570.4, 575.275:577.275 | -0.039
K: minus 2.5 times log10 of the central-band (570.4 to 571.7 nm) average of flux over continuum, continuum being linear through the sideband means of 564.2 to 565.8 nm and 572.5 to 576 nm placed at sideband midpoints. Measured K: 0.02 mag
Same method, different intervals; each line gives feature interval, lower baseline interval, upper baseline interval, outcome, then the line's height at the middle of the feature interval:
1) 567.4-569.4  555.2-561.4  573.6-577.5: -0.06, 282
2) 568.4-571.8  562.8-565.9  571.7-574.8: 0.01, 289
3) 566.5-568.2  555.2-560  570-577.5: -0.05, 283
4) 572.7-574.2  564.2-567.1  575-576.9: -0.04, 285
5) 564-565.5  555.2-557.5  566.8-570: -0.02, 289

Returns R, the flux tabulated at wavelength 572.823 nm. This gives 293.6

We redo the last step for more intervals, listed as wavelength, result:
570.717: 287.3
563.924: 304.1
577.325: 275.3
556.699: 291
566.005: 278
